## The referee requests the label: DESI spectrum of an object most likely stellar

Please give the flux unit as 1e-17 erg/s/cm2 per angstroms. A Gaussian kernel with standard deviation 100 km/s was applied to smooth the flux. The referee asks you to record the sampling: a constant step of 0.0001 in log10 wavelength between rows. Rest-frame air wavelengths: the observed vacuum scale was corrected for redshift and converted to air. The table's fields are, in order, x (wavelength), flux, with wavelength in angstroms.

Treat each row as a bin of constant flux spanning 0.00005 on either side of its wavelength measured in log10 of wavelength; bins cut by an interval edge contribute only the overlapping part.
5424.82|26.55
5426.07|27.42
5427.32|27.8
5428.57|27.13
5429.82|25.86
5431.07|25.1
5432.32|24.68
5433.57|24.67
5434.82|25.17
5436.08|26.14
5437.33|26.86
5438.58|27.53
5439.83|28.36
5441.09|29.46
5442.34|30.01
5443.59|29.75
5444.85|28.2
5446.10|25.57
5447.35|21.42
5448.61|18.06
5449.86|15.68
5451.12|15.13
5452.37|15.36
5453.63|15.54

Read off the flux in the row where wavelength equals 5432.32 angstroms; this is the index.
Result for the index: 24.68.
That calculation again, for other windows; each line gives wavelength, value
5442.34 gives 30.01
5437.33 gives 26.86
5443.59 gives 29.75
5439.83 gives 28.36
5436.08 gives 26.14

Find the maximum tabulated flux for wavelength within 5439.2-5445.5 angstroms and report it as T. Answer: 30.01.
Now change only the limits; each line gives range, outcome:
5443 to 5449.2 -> 29.75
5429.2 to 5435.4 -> 25.86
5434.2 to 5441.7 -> 29.46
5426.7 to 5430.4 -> 27.8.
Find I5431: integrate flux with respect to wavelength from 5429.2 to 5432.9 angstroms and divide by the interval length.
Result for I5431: 25.2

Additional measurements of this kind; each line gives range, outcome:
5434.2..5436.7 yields 25.6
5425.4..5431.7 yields 26.7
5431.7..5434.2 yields 24.7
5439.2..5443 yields 29.3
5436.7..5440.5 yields 27.6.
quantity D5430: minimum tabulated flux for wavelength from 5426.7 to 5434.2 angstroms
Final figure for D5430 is 24.67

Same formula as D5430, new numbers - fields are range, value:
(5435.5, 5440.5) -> 26.14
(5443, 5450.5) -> 15.68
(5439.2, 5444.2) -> 28.36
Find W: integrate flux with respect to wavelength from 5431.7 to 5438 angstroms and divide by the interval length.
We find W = 25.5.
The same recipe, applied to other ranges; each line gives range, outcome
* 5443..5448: 26.2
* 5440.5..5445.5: 29.4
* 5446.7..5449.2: 19.8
